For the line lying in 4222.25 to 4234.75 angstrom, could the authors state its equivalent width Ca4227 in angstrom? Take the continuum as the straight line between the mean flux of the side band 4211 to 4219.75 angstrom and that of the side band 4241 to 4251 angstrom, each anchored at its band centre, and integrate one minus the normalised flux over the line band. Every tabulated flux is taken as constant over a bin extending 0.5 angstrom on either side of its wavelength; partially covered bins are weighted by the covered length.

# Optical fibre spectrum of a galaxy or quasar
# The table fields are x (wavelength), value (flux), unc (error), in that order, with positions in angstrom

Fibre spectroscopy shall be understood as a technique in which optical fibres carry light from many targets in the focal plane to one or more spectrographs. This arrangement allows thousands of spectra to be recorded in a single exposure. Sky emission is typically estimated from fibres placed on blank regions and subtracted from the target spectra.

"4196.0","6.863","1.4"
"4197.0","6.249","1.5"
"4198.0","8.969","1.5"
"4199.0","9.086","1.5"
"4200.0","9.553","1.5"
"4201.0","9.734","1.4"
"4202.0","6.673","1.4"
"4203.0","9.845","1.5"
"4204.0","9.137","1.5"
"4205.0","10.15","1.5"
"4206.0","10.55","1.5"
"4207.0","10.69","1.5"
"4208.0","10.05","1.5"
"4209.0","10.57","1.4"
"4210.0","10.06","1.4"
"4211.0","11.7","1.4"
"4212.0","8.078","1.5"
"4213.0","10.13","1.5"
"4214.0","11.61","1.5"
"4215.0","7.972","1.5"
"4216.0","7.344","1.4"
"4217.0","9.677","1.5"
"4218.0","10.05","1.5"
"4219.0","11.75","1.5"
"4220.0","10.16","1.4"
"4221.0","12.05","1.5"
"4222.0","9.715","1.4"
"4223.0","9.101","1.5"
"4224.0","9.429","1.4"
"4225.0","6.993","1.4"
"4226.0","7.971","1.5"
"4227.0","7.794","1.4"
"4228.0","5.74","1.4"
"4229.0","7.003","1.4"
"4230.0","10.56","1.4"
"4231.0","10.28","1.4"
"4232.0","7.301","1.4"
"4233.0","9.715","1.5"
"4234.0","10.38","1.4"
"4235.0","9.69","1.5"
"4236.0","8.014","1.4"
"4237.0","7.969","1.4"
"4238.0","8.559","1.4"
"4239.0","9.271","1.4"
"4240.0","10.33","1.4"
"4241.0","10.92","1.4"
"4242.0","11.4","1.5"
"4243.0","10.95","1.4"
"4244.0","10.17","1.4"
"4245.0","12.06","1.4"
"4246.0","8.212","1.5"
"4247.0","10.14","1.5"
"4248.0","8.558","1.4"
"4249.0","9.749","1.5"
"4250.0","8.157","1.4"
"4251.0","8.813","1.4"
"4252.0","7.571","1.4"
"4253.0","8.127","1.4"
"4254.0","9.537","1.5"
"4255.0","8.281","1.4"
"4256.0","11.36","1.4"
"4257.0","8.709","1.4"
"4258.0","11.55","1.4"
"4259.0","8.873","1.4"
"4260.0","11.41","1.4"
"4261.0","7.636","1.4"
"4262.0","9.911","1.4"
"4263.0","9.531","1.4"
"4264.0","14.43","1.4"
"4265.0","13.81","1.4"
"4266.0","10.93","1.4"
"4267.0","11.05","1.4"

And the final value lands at 1.6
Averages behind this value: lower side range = 9.71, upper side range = 9.93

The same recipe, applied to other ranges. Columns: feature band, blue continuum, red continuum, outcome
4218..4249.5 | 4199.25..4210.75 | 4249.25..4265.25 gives 1.1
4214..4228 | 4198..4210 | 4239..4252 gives 0.8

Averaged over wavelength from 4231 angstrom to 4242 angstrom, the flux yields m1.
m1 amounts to 9.36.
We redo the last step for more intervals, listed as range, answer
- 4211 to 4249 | 9.42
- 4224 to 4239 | 8.49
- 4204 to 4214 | 10.2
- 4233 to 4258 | 9.5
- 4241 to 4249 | 10.2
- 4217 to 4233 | 9.1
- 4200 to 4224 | 9.85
